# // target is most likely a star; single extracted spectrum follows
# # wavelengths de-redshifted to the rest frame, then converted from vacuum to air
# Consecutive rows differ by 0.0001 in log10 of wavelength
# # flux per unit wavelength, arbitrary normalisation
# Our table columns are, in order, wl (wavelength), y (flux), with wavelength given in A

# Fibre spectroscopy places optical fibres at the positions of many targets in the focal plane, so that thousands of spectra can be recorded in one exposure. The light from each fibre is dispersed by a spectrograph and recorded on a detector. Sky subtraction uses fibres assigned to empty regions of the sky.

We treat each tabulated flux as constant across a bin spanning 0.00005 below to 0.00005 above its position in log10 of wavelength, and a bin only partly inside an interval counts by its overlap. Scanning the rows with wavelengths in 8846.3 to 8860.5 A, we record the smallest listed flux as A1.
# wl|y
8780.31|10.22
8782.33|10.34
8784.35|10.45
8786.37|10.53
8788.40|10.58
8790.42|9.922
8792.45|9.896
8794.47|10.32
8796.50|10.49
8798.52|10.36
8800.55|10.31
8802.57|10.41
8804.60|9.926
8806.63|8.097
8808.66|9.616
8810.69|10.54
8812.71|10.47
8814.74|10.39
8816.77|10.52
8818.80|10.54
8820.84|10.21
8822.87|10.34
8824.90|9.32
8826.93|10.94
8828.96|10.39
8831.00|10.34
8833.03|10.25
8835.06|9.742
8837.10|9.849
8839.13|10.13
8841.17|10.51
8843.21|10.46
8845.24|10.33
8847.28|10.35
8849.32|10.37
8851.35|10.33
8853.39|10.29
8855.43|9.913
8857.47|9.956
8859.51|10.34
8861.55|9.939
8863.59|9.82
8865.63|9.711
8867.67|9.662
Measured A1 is 9.913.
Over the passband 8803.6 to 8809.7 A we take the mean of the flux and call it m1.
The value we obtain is 9.21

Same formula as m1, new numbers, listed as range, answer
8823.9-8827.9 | 10.1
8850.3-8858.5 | 10.1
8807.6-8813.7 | 10.2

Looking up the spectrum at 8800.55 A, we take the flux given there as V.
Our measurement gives 10.31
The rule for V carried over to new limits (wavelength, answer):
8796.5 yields 10.49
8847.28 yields 10.35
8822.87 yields 10.34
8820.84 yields 10.21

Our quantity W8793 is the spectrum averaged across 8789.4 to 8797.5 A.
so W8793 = 10.2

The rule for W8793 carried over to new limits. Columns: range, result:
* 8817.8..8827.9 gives 10.3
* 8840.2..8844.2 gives 10.5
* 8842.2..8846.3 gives 10.4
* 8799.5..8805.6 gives 10.2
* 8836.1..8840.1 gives 10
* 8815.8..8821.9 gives 10.4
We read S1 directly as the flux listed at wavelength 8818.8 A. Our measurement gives 10.54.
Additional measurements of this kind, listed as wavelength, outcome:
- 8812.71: 10.47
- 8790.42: 9.922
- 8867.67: 9.662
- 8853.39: 10.29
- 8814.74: 10.39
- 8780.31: 10.22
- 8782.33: 10.34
